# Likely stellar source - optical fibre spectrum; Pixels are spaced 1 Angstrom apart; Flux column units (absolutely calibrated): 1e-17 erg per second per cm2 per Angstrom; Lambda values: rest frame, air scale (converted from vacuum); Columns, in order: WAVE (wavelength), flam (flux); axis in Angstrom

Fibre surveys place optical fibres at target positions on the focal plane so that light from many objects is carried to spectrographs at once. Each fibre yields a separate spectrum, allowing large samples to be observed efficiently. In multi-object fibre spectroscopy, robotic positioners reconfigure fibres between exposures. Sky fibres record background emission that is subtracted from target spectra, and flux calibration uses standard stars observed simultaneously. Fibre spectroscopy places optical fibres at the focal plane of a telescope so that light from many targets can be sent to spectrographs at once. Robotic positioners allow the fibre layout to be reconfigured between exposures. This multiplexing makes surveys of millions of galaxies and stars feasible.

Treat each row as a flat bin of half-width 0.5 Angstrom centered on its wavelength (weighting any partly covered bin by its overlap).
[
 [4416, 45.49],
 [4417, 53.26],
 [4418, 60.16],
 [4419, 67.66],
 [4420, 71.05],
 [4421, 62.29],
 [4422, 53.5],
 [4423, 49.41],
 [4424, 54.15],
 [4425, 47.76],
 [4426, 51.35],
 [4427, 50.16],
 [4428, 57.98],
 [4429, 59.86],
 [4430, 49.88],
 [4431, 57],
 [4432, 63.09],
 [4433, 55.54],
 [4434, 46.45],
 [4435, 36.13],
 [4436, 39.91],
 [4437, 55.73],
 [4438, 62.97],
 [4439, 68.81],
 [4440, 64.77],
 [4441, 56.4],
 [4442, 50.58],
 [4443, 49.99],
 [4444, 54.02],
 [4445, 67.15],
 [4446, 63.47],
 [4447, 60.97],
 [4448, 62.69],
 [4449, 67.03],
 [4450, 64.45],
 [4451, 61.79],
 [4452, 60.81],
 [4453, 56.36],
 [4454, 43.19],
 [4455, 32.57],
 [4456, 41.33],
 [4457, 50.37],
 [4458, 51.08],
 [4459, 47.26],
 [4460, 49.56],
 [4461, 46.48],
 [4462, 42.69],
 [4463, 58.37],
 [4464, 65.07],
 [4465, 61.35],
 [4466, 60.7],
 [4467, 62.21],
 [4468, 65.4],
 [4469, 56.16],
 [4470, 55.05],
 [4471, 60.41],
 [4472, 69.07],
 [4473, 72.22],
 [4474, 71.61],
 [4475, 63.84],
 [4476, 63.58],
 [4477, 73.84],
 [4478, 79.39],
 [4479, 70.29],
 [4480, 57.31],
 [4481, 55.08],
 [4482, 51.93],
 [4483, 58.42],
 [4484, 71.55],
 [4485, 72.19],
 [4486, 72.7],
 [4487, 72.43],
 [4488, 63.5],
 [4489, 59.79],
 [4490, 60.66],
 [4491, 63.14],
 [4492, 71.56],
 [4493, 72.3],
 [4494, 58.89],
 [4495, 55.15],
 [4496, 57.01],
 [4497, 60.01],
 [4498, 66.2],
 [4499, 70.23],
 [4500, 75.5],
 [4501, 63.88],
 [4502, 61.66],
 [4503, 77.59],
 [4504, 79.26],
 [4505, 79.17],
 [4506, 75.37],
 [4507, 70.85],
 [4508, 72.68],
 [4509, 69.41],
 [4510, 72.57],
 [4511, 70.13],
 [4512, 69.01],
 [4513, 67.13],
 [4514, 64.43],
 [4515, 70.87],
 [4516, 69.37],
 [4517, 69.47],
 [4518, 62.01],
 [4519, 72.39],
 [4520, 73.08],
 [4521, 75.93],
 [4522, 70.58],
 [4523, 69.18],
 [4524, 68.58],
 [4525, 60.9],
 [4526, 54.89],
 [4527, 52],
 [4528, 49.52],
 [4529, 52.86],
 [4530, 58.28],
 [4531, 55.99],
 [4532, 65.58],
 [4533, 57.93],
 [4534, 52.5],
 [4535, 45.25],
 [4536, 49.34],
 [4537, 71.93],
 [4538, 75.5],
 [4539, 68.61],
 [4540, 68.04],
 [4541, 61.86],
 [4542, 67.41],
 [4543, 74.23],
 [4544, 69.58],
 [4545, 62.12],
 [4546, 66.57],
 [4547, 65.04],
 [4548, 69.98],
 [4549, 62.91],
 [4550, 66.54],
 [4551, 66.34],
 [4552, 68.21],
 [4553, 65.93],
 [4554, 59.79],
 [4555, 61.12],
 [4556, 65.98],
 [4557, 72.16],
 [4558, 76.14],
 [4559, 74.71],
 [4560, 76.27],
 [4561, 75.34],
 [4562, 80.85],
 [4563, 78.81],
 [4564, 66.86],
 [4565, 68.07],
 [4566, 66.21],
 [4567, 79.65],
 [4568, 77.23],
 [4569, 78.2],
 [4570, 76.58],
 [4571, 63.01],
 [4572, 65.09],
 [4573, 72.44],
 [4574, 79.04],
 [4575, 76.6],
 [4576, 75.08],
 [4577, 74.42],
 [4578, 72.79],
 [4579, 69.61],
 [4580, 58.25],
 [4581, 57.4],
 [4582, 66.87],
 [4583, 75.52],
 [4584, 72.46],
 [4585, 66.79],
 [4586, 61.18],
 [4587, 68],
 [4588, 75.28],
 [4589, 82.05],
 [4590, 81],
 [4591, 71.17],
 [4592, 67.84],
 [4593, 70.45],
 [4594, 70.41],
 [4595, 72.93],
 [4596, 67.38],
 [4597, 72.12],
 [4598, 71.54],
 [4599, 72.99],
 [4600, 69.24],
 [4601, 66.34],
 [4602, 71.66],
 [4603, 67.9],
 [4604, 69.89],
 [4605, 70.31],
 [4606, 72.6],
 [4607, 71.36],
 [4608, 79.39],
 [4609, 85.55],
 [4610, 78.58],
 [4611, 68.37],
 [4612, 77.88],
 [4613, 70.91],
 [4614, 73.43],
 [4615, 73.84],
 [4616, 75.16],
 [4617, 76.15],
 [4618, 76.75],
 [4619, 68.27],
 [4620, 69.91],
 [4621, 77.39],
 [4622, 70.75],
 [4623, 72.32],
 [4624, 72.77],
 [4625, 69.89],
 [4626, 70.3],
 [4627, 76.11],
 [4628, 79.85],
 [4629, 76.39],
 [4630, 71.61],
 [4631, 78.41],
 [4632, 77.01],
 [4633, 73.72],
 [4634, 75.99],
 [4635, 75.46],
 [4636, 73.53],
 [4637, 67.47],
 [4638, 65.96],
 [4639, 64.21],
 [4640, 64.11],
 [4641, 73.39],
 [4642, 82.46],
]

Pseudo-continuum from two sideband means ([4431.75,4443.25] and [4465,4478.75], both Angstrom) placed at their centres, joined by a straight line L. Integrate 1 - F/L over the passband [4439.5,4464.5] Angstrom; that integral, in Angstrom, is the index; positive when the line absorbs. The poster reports 1.7 Angstrom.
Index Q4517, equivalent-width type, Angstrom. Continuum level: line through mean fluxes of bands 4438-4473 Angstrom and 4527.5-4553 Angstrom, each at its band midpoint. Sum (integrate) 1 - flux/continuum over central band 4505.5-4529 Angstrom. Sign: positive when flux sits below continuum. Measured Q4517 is -2.2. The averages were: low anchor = 57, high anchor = 62.9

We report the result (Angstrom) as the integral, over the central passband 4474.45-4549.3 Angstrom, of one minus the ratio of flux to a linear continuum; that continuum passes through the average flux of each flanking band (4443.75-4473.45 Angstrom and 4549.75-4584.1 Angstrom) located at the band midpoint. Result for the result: -2.5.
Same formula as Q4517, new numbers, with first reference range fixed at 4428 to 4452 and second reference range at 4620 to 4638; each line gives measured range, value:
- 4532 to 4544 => 0.5 Angstrom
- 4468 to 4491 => -1.6 Angstrom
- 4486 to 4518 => -2.7 Angstrom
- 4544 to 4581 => -1.2 Angstrom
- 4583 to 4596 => -0.2 Angstrom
